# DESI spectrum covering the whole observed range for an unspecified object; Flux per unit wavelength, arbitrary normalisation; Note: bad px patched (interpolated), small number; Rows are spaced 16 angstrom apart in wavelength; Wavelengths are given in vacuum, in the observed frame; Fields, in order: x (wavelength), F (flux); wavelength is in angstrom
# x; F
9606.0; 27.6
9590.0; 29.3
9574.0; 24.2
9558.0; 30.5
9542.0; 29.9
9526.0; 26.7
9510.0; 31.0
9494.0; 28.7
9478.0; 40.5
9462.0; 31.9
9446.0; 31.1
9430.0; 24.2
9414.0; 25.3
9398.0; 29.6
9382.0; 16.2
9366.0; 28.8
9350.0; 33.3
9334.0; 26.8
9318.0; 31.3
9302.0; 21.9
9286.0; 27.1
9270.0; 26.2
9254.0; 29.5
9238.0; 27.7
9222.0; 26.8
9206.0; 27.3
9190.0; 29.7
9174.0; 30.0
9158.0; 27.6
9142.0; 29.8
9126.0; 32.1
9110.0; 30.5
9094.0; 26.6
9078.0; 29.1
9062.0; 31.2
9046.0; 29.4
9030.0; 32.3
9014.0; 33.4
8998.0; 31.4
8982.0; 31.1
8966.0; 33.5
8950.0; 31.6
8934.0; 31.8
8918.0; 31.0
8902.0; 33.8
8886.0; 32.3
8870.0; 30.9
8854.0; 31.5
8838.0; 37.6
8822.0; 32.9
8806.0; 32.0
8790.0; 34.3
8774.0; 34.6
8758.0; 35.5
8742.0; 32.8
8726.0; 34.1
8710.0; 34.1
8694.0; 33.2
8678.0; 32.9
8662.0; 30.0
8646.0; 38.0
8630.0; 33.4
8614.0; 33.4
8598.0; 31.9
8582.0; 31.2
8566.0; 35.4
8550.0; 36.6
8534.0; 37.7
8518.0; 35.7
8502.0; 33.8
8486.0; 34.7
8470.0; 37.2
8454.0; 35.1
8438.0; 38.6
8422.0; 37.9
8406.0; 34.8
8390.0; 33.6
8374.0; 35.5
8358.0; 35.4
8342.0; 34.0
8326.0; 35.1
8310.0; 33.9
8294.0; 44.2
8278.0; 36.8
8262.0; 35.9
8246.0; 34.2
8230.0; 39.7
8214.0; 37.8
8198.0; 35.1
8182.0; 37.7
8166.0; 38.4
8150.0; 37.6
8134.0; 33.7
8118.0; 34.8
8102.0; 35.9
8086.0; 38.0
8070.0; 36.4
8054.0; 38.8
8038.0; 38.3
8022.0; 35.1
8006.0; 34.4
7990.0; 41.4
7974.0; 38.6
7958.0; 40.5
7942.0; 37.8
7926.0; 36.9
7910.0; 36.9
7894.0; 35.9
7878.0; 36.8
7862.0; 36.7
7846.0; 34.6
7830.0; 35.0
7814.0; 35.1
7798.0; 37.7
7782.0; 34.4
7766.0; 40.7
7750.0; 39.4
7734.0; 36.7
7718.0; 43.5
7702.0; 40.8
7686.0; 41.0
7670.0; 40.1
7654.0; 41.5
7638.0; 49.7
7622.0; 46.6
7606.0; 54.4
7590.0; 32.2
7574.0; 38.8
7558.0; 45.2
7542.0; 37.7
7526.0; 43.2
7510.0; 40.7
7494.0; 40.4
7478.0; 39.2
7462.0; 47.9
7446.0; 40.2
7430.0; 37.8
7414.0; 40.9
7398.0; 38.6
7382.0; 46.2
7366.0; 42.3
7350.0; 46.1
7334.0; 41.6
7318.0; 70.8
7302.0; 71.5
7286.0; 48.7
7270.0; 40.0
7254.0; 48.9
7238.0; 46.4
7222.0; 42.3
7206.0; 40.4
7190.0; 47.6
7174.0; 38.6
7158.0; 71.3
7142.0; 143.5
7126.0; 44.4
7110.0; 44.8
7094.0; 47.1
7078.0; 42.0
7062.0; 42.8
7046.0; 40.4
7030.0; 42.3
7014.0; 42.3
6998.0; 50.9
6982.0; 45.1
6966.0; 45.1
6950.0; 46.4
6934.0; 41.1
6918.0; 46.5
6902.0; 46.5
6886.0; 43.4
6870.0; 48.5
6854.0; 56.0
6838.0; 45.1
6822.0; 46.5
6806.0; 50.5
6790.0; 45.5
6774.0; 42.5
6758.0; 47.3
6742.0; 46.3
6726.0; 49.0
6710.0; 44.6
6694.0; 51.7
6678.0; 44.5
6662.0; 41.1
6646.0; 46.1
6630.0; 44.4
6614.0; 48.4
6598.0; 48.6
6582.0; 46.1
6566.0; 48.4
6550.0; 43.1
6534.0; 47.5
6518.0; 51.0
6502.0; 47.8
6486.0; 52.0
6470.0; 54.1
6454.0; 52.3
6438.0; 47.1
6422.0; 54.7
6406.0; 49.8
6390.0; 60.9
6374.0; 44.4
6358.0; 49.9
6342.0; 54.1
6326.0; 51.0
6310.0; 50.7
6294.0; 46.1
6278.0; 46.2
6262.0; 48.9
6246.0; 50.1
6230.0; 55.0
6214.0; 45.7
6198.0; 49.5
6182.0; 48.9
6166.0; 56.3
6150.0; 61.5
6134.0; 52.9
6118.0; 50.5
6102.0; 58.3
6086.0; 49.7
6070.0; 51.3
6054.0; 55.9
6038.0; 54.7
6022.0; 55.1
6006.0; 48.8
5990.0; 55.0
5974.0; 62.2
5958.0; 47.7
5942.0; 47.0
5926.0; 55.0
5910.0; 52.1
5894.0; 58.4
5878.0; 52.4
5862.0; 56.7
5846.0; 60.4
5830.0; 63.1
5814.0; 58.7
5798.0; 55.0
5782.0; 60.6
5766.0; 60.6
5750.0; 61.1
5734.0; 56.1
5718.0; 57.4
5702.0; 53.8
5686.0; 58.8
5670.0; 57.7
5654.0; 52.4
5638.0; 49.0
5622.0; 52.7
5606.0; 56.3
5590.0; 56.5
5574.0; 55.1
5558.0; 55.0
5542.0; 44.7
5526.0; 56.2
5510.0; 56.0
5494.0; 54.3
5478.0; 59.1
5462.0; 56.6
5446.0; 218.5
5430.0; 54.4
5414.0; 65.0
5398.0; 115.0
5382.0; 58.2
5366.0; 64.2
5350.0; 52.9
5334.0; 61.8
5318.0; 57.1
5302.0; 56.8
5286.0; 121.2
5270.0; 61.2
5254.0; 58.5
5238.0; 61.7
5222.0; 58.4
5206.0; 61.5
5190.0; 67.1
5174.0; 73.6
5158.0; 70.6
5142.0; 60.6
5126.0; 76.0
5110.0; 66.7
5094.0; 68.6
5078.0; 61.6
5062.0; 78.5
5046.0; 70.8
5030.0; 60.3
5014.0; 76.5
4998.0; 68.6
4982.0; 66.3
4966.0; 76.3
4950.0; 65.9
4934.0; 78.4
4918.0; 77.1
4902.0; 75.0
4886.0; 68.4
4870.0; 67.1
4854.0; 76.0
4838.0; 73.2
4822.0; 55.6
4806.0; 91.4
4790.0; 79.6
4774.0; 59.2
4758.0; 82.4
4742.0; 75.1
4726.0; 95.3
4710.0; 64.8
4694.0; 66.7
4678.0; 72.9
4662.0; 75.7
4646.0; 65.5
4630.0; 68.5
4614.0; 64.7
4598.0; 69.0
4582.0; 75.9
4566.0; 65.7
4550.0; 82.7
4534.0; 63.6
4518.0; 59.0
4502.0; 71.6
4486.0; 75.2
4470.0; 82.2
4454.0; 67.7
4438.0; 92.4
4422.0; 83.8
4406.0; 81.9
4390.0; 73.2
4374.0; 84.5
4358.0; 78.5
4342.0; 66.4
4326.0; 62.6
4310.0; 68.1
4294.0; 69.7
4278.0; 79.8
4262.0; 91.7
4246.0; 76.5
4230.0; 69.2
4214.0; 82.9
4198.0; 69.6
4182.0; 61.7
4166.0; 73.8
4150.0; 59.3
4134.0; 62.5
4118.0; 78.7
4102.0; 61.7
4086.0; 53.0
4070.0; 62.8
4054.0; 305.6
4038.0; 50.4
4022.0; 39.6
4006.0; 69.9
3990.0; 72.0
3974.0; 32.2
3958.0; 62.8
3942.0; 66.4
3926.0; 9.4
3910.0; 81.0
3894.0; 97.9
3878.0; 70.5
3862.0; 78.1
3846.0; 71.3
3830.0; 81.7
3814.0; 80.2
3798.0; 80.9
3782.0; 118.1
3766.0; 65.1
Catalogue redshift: 0.087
